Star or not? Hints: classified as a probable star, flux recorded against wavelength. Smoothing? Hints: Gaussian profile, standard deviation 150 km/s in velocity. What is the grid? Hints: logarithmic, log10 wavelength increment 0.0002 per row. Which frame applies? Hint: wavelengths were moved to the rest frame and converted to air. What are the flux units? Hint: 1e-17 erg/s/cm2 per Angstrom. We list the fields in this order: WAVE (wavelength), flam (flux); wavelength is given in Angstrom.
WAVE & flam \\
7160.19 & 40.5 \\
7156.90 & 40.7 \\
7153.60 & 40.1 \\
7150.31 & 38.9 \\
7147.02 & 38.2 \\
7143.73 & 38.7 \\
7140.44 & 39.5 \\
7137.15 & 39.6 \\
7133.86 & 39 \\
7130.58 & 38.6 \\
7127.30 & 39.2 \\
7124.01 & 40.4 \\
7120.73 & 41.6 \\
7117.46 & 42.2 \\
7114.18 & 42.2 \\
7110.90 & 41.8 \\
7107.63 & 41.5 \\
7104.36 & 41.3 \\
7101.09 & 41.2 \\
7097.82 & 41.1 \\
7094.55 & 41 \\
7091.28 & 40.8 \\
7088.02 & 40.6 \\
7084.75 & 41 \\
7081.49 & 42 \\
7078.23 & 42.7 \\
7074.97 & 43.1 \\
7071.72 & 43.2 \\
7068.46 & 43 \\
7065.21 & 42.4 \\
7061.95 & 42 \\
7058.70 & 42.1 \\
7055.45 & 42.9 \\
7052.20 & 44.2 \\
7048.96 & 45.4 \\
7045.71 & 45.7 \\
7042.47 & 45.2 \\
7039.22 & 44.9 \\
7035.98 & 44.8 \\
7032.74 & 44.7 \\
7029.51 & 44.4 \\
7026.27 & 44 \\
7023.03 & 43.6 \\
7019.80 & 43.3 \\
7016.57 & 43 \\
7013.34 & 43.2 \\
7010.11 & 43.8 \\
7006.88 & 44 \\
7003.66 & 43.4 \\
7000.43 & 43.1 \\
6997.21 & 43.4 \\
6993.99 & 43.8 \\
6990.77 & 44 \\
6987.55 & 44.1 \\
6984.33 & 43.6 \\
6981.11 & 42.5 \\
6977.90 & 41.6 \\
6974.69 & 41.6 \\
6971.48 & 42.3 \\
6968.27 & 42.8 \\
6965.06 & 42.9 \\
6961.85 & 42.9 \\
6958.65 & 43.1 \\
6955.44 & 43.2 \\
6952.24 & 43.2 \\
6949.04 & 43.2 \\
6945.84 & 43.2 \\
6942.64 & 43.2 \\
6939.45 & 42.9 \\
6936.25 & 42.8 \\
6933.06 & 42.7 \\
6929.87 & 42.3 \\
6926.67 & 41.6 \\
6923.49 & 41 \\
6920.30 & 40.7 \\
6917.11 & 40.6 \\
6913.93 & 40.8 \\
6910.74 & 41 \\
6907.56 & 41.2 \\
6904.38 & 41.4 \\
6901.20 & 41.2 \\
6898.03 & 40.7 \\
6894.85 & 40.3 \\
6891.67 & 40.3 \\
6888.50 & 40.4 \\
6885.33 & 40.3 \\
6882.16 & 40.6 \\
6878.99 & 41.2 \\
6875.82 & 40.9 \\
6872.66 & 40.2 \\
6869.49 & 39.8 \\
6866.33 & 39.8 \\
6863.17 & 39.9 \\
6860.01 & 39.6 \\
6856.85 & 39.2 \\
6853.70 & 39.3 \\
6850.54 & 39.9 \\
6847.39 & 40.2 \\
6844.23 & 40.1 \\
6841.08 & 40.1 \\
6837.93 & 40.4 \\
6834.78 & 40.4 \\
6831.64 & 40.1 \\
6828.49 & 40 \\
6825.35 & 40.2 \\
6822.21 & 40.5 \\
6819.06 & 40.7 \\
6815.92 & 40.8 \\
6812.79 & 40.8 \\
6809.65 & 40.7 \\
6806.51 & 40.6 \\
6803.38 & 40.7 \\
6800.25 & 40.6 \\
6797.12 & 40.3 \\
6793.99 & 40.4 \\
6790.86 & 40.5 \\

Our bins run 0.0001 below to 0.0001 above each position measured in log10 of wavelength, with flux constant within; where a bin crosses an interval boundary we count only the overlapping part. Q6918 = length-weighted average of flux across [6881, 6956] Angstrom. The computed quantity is 41.6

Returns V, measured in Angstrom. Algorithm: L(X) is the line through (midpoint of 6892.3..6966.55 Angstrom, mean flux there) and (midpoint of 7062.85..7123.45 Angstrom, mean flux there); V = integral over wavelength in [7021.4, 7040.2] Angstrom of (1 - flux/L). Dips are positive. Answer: -1.1 Angstrom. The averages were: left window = 42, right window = 41.8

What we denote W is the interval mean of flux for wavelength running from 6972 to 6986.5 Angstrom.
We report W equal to 42.4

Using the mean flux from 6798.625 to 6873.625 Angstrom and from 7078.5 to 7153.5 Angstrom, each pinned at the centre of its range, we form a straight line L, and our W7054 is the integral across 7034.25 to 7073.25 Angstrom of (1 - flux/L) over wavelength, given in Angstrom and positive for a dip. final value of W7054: -3.3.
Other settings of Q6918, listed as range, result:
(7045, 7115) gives 42.3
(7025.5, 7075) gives 43.9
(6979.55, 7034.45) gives 43.6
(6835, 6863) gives 39.9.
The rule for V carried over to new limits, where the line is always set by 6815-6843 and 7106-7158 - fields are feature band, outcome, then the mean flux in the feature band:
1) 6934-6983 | -3.1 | 42.8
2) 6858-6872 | 0.2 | 39.8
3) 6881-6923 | -0.5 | 40.7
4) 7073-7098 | -0.9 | 41.6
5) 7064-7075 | -0.8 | 42.9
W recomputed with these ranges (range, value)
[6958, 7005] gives 43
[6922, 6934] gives 41.9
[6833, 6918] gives 40.4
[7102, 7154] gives 40.2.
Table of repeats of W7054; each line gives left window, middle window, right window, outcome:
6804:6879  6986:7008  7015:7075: -0.37 Angstrom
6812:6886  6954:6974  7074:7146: -1.15 Angstrom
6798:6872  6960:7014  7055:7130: -2.72 Angstrom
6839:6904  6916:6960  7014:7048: -0.50 Angstrom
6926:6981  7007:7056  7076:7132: -2.73 Angstrom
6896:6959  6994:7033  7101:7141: -2.13 Angstrom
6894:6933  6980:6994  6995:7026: -0.23 Angstrom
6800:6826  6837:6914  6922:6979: 2.20 Angstrom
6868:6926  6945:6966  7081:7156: -1.27 Angstrom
